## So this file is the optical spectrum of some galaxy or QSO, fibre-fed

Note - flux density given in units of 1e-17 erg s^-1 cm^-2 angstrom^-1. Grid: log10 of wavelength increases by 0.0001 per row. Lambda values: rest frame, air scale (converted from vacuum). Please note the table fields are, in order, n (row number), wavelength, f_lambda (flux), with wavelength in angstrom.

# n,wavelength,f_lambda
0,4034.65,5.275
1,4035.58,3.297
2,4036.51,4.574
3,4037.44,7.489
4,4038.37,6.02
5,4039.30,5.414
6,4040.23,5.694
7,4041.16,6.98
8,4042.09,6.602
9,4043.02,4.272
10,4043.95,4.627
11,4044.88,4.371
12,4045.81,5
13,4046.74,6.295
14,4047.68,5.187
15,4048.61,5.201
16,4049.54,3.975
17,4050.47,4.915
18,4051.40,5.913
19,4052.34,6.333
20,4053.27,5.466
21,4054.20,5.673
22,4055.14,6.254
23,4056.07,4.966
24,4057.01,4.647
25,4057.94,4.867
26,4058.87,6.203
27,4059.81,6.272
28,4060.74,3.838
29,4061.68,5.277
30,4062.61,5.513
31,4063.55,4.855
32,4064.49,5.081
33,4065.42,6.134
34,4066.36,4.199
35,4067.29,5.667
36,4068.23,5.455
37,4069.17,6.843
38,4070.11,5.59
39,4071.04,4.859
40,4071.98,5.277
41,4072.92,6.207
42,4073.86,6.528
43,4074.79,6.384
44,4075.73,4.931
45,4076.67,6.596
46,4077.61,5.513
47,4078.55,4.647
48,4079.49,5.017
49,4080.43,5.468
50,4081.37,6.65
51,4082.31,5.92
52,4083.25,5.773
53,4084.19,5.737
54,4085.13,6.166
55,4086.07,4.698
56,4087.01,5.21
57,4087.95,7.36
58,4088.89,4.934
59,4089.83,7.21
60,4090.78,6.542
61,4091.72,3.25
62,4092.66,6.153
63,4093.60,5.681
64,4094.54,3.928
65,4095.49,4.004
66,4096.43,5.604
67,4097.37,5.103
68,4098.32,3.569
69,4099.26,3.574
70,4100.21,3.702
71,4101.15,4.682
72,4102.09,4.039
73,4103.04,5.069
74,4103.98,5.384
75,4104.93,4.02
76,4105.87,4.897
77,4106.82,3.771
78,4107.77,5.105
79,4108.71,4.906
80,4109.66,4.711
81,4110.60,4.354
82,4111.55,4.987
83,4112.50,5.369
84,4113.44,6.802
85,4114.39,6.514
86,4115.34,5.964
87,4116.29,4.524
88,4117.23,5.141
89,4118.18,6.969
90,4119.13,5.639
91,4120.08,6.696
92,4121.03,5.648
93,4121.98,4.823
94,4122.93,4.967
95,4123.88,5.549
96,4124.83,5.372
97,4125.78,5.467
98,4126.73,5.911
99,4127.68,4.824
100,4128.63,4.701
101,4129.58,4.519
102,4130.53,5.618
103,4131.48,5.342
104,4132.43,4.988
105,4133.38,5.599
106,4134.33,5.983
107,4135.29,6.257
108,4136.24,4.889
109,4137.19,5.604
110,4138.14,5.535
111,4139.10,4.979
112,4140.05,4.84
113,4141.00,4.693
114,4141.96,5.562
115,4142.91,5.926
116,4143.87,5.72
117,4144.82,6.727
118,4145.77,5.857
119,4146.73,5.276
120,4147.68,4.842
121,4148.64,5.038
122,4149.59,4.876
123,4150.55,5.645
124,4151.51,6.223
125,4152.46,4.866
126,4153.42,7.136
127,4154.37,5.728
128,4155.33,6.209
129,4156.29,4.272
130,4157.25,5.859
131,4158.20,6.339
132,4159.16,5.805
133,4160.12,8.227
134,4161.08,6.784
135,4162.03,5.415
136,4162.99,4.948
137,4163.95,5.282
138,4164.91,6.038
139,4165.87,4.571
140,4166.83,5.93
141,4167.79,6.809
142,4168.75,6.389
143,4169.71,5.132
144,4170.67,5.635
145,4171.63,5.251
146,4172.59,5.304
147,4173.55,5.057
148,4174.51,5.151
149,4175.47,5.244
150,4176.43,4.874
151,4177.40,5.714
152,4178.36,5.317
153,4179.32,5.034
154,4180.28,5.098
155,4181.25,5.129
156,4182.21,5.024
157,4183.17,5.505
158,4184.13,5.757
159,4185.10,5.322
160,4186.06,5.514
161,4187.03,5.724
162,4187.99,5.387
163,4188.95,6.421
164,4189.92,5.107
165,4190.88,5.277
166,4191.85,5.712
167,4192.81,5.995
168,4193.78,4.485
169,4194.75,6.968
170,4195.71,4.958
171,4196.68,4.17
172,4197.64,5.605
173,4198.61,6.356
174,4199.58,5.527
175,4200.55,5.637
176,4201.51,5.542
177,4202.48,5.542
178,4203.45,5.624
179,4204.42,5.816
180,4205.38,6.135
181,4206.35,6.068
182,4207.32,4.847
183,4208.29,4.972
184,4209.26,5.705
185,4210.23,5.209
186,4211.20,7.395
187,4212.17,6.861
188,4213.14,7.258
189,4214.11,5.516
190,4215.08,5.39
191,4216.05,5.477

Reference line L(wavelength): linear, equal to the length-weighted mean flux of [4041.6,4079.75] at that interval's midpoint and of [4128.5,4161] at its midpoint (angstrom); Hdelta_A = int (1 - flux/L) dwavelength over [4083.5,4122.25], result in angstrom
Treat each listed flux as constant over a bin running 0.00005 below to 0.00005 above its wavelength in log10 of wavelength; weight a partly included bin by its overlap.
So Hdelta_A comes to 2.2 angstrom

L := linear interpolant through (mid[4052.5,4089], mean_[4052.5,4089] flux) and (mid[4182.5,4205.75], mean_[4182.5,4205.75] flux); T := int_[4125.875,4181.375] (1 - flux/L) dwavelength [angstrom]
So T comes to 0.5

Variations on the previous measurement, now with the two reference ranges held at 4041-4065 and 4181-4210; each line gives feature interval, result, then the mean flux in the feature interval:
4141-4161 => -1.2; 5.8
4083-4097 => -0.3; 5.48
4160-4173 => -0.7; 5.77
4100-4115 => 1.3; 4.93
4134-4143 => 0.1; 5.39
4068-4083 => -1.1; 5.75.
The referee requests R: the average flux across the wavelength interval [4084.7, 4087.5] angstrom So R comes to 5.37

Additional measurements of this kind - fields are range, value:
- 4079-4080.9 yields 5.23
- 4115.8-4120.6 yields 5.79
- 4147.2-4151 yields 5.1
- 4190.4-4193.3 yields 5.66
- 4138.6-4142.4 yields 5.01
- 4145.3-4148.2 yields 5.31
